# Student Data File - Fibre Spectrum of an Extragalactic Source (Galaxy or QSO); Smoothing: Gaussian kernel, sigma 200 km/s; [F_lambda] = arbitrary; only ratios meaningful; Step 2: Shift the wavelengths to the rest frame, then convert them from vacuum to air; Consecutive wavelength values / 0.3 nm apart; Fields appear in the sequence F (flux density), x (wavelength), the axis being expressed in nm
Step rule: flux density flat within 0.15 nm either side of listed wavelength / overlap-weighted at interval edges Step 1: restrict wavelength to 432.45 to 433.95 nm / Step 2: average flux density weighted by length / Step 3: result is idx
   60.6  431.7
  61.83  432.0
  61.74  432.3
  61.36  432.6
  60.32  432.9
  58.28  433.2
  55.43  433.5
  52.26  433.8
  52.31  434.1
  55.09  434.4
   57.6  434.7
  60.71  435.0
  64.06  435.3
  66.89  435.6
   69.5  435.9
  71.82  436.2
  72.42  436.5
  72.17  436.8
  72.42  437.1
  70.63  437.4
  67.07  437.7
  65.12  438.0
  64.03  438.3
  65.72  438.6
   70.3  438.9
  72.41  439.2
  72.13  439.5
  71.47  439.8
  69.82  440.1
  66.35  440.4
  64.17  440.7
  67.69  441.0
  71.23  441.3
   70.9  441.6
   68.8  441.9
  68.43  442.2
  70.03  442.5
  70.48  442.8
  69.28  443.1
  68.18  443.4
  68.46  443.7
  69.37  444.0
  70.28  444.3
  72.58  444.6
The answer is 57.5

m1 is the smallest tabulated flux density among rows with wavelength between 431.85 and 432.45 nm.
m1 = 61.74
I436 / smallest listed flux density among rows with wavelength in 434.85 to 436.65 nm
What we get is 60.71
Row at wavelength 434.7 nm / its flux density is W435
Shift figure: 57.6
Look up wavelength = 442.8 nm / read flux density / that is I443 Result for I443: 70.48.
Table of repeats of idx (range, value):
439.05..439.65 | 72.3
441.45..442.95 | 69.7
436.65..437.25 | 72.3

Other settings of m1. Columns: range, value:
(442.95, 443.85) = 68.18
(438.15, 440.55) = 64.03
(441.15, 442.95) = 68.43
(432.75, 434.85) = 52.26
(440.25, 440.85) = 64.17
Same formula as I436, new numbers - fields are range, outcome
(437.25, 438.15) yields 65.12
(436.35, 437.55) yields 70.63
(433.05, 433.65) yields 55.43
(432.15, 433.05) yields 60.32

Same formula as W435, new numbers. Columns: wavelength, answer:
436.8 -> 72.17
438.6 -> 65.72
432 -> 61.83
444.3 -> 70.28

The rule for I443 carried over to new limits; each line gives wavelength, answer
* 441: 67.69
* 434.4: 55.09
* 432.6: 61.36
